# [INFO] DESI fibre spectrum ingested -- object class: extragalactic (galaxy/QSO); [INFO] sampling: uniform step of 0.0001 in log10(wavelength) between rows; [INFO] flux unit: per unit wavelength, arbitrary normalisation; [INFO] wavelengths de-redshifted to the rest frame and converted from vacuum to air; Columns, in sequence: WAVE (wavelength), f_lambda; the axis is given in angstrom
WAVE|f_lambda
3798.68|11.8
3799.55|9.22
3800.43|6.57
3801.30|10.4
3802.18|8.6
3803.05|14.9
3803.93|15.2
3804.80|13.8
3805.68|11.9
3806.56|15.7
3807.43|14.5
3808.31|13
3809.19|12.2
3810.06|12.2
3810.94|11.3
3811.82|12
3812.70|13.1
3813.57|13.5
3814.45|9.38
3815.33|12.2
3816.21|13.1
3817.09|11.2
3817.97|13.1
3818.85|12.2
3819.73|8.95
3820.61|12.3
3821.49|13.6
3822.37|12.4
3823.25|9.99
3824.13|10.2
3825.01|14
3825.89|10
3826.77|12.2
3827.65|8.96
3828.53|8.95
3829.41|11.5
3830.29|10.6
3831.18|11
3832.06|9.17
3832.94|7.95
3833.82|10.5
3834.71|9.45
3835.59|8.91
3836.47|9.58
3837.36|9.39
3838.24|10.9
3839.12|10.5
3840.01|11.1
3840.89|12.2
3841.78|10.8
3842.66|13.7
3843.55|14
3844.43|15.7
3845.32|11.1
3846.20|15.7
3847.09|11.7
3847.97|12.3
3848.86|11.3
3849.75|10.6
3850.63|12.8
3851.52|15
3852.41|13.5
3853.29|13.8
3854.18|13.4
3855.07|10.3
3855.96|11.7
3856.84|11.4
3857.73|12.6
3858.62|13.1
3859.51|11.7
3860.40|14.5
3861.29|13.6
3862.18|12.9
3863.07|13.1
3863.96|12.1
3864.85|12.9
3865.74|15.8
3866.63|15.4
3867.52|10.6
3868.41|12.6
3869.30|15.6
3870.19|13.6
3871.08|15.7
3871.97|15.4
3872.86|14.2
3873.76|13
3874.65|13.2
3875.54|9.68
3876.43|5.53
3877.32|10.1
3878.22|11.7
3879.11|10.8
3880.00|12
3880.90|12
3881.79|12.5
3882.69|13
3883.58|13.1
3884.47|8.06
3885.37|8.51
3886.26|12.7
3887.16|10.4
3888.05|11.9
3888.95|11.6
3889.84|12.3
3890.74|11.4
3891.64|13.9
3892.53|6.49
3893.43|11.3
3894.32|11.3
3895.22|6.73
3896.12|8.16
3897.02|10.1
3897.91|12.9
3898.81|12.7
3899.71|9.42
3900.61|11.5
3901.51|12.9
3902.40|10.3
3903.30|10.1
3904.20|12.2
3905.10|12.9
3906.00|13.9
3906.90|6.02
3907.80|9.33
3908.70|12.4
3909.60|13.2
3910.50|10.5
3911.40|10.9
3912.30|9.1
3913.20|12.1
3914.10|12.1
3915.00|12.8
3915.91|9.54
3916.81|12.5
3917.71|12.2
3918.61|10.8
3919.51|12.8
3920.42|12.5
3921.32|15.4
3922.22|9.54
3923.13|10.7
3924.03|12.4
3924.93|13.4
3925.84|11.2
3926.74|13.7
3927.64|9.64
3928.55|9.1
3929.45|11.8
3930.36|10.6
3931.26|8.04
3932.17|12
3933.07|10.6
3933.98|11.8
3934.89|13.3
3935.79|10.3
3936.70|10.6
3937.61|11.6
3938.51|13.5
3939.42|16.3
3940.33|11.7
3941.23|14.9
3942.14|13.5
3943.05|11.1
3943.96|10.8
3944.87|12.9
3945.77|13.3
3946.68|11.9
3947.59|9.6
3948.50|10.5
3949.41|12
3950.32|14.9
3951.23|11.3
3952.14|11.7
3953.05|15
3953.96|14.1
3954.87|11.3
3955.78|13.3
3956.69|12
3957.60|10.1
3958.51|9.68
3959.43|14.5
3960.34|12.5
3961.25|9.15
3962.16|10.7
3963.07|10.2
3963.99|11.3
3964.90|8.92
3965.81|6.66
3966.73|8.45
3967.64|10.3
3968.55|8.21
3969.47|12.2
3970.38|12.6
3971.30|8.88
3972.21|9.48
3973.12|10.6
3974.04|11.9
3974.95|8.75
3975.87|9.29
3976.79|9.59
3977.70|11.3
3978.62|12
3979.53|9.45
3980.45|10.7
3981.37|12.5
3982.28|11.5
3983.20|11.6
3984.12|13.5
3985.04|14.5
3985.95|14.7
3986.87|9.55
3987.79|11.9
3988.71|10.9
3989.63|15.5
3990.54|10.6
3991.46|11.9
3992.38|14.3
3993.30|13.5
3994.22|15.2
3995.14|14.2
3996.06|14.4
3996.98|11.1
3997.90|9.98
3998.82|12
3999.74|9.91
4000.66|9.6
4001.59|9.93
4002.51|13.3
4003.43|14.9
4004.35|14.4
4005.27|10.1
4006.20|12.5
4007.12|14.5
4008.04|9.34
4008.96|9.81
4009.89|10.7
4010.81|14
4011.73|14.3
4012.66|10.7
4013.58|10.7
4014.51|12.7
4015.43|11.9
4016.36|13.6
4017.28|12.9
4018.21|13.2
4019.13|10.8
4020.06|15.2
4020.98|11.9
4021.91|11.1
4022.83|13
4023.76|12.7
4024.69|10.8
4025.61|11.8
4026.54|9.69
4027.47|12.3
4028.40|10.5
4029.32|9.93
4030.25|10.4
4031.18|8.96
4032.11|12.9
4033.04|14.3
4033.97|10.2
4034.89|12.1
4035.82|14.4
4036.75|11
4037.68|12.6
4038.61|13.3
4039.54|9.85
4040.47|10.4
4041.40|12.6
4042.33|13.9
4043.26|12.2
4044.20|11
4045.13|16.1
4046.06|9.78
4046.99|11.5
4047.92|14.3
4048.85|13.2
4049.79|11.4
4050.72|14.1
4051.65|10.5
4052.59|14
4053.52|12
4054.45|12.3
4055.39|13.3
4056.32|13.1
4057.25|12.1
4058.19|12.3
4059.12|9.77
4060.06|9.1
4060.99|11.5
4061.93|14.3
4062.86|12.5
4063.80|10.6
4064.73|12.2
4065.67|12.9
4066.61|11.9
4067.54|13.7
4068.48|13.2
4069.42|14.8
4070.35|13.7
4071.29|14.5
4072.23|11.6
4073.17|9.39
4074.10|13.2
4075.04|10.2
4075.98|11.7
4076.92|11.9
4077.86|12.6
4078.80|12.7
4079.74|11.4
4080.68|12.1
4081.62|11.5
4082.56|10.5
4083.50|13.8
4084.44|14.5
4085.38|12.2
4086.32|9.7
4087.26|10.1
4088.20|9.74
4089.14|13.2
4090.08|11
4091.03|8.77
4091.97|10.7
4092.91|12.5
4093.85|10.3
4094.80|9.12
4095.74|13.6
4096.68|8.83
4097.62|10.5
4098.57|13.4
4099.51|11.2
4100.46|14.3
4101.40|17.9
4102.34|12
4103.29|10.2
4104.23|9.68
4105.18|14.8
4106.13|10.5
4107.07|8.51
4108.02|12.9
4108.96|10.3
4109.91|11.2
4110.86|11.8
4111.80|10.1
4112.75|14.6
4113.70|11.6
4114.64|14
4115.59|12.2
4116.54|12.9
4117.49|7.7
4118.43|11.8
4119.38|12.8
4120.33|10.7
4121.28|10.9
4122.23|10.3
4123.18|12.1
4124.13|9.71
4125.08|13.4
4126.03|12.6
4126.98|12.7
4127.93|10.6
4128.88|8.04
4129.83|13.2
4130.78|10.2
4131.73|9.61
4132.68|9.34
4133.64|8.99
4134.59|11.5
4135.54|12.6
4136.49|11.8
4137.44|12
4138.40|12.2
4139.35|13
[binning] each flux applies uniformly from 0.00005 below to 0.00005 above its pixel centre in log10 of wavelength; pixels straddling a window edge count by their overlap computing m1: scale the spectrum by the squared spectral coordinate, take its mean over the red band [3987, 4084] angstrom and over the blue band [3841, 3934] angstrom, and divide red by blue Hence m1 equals 1.1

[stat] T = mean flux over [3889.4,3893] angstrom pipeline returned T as 11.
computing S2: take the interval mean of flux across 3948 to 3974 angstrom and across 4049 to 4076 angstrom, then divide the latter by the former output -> 1.11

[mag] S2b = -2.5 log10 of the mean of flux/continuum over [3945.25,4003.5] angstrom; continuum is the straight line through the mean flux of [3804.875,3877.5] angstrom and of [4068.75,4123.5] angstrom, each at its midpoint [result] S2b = 0.04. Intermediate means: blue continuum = 12.1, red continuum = 11.7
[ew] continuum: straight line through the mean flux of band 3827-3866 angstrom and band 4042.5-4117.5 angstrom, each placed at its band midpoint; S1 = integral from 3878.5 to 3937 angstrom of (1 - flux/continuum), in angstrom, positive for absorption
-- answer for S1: 3.2 angstrom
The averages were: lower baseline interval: 11.8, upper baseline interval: 12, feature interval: 11.2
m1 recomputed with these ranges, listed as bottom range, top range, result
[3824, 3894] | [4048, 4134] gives 1.11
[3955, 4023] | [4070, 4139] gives 1.05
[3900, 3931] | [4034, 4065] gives 1.14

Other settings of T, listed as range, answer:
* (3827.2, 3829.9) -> 9.85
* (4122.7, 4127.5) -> 12.1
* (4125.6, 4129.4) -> 11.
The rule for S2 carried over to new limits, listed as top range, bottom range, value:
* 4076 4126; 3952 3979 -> 1.08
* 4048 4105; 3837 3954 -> 1.01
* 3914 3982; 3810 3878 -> 0.95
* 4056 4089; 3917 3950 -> 1.02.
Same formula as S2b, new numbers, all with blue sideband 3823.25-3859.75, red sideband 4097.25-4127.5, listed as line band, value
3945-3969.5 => 0.039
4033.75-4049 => -0.046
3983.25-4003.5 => -0.067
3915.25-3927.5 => -0.035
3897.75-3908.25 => 0.045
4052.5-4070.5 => -0.056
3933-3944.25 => -0.067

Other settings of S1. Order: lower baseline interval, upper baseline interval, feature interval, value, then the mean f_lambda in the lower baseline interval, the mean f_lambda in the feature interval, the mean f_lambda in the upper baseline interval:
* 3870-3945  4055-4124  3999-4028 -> -0.8 angstrom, 11.5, 12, 11.8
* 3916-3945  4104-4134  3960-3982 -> 2.8 angstrom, 11.9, 10.2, 11.3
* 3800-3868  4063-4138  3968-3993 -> 0.8 angstrom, 12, 11.4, 11.7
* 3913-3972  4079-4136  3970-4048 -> -2.5 angstrom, 11.6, 11.9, 11.5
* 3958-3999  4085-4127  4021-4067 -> -2.2 angstrom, 11.3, 12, 11.5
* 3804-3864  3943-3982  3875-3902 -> 1.7 angstrom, 11.9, 10.8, 11.1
